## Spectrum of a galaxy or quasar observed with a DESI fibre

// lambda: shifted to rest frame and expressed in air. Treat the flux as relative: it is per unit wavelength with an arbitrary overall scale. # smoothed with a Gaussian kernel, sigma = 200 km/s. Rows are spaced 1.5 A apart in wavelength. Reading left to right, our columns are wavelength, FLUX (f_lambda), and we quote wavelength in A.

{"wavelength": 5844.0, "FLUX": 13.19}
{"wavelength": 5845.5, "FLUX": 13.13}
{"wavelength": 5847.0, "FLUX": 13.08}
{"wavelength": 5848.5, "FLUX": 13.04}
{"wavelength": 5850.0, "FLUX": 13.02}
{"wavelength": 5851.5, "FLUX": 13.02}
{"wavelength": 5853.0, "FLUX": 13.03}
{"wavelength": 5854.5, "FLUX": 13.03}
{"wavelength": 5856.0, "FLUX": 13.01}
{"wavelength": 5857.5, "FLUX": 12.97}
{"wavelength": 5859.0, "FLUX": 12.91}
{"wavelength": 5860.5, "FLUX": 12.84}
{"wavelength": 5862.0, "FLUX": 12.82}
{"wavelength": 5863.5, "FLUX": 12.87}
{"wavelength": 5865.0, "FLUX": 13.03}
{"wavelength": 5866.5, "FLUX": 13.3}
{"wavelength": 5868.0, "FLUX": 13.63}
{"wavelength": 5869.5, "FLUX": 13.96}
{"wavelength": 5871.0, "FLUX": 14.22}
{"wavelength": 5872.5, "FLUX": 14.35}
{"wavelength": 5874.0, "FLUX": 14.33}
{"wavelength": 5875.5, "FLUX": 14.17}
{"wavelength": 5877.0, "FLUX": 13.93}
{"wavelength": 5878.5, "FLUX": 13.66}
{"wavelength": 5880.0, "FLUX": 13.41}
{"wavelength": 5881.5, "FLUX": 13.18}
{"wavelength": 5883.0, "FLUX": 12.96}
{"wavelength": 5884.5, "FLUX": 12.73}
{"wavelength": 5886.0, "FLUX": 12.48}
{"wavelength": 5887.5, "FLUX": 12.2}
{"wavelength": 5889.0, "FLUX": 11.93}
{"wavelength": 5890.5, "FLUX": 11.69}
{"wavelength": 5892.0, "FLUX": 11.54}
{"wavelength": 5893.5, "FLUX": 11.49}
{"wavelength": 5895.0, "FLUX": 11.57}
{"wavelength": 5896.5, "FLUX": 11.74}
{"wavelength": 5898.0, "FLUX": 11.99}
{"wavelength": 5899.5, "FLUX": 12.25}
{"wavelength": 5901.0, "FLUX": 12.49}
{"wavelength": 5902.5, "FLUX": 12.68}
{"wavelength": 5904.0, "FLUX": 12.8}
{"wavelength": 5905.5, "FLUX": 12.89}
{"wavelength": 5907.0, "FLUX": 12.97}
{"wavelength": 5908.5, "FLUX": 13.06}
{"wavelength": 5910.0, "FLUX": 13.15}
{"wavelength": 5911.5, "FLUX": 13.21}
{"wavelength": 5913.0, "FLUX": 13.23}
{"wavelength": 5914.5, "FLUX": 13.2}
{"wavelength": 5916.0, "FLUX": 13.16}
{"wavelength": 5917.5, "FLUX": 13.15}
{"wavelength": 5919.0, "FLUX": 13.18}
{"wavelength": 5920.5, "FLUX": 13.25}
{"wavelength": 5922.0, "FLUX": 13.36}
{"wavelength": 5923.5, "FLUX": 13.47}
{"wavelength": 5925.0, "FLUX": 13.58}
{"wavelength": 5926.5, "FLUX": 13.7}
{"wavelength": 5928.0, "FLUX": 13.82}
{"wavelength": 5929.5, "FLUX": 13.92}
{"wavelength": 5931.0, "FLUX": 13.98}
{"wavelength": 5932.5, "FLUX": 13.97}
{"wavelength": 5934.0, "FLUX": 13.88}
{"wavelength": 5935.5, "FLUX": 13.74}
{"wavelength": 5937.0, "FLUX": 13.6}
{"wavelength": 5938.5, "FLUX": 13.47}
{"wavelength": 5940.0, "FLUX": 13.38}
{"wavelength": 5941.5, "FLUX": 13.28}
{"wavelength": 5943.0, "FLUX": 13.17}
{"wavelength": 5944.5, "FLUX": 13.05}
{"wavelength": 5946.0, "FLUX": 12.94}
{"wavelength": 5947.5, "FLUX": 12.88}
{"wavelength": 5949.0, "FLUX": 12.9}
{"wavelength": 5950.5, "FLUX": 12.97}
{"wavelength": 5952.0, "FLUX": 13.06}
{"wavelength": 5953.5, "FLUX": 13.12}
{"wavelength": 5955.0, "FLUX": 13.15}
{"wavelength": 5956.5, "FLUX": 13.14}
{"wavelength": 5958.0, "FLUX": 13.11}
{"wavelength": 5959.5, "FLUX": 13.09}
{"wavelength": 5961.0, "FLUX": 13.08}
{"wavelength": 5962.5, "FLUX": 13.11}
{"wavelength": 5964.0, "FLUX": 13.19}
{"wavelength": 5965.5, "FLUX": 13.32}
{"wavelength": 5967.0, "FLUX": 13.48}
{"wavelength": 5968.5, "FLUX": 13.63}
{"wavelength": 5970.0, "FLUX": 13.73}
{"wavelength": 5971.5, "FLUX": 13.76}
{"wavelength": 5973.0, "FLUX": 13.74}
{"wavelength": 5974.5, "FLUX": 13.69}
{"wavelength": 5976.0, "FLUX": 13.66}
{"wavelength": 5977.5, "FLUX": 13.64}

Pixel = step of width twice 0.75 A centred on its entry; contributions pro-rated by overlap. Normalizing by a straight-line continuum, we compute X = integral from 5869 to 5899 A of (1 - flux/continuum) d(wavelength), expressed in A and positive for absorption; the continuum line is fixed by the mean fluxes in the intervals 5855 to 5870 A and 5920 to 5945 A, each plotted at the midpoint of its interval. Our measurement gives 0.9 A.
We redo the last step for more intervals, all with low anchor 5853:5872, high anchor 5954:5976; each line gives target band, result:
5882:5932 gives 1.8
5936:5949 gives 0.1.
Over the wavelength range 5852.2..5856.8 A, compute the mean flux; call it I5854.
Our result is 13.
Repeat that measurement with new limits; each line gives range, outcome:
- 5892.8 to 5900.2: 11.8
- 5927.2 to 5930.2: 13.9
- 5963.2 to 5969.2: 13.4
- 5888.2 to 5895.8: 11.6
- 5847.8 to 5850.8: 13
